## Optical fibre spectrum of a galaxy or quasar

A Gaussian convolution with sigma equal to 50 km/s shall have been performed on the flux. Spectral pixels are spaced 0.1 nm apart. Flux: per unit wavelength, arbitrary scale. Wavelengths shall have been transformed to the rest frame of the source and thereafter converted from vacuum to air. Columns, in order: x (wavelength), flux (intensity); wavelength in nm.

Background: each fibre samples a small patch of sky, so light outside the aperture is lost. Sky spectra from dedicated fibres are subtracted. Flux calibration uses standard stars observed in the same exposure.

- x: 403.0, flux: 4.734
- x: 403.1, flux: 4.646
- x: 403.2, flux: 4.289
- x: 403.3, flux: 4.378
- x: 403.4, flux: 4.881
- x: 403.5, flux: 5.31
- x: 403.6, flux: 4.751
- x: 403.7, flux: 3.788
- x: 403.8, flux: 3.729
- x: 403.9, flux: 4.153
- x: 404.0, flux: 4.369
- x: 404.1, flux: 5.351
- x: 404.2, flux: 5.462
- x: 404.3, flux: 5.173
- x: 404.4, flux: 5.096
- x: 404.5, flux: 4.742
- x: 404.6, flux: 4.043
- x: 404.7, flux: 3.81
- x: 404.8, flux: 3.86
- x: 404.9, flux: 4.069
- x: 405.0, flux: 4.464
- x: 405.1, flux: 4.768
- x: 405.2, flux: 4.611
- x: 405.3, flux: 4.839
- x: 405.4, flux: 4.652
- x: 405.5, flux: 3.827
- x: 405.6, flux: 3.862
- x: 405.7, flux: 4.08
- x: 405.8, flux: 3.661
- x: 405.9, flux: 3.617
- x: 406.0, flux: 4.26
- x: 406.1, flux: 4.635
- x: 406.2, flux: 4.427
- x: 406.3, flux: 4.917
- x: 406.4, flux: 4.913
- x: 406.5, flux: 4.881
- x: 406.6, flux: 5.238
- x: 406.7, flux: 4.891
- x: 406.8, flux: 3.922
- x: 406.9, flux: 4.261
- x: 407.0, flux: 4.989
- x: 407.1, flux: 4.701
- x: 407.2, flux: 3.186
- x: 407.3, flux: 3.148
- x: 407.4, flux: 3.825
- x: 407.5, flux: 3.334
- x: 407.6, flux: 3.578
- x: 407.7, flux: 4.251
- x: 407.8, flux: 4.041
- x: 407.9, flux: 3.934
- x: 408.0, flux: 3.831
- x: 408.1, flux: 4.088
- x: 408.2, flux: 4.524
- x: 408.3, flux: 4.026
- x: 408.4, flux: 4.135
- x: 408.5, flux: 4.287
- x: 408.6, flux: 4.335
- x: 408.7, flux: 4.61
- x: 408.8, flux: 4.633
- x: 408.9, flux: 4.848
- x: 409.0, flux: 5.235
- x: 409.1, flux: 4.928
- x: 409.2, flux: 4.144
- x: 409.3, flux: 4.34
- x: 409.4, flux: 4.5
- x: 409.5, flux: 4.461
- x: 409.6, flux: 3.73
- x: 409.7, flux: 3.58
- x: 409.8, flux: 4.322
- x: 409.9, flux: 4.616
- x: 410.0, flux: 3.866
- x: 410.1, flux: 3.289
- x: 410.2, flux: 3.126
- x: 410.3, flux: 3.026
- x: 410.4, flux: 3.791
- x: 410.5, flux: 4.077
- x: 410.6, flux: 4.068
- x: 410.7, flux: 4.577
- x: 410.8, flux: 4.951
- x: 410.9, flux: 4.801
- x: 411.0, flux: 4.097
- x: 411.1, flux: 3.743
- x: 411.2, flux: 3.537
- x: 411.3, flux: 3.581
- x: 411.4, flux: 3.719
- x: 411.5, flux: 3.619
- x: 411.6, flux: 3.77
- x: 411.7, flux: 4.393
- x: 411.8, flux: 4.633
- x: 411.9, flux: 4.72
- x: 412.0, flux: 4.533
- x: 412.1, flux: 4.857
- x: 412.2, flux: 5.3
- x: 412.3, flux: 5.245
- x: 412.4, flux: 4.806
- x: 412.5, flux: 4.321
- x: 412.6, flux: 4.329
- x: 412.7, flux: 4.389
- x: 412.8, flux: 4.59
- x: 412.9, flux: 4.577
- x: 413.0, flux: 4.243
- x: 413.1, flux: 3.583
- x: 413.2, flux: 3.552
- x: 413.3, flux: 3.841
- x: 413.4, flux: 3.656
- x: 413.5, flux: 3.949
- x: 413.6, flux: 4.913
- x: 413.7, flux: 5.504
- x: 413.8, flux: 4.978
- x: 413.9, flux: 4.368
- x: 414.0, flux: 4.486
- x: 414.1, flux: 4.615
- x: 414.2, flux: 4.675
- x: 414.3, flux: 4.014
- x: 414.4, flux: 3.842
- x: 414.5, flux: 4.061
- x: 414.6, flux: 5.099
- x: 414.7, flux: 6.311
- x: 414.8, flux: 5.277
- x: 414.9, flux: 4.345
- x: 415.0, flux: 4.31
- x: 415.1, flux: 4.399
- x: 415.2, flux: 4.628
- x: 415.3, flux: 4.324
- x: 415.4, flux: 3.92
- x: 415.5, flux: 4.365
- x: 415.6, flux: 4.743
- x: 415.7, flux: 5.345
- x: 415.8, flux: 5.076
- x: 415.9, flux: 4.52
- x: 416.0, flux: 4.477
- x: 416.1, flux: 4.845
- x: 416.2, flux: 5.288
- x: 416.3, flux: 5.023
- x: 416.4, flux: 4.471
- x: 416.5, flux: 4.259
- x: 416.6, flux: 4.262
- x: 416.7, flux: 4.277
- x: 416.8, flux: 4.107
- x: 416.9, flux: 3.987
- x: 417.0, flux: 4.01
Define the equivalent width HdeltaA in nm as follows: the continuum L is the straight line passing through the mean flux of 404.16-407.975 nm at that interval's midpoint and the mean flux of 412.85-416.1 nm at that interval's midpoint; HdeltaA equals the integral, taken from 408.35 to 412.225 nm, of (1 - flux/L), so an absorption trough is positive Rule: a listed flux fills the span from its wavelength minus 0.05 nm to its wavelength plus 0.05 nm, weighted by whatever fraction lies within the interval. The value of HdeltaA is 0.17 nm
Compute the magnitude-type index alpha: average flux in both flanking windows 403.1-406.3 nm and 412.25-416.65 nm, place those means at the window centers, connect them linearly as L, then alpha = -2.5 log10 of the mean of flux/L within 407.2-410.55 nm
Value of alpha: 0.11 mag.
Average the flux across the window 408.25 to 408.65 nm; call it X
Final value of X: 4.2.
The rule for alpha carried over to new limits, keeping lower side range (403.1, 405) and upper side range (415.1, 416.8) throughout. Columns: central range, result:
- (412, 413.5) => 0.05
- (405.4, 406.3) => 0.10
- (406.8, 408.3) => 0.14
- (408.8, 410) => 0.03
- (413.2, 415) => 0.01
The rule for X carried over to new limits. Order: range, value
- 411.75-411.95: 4.68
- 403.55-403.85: 4.09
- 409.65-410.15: 3.93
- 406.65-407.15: 4.55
